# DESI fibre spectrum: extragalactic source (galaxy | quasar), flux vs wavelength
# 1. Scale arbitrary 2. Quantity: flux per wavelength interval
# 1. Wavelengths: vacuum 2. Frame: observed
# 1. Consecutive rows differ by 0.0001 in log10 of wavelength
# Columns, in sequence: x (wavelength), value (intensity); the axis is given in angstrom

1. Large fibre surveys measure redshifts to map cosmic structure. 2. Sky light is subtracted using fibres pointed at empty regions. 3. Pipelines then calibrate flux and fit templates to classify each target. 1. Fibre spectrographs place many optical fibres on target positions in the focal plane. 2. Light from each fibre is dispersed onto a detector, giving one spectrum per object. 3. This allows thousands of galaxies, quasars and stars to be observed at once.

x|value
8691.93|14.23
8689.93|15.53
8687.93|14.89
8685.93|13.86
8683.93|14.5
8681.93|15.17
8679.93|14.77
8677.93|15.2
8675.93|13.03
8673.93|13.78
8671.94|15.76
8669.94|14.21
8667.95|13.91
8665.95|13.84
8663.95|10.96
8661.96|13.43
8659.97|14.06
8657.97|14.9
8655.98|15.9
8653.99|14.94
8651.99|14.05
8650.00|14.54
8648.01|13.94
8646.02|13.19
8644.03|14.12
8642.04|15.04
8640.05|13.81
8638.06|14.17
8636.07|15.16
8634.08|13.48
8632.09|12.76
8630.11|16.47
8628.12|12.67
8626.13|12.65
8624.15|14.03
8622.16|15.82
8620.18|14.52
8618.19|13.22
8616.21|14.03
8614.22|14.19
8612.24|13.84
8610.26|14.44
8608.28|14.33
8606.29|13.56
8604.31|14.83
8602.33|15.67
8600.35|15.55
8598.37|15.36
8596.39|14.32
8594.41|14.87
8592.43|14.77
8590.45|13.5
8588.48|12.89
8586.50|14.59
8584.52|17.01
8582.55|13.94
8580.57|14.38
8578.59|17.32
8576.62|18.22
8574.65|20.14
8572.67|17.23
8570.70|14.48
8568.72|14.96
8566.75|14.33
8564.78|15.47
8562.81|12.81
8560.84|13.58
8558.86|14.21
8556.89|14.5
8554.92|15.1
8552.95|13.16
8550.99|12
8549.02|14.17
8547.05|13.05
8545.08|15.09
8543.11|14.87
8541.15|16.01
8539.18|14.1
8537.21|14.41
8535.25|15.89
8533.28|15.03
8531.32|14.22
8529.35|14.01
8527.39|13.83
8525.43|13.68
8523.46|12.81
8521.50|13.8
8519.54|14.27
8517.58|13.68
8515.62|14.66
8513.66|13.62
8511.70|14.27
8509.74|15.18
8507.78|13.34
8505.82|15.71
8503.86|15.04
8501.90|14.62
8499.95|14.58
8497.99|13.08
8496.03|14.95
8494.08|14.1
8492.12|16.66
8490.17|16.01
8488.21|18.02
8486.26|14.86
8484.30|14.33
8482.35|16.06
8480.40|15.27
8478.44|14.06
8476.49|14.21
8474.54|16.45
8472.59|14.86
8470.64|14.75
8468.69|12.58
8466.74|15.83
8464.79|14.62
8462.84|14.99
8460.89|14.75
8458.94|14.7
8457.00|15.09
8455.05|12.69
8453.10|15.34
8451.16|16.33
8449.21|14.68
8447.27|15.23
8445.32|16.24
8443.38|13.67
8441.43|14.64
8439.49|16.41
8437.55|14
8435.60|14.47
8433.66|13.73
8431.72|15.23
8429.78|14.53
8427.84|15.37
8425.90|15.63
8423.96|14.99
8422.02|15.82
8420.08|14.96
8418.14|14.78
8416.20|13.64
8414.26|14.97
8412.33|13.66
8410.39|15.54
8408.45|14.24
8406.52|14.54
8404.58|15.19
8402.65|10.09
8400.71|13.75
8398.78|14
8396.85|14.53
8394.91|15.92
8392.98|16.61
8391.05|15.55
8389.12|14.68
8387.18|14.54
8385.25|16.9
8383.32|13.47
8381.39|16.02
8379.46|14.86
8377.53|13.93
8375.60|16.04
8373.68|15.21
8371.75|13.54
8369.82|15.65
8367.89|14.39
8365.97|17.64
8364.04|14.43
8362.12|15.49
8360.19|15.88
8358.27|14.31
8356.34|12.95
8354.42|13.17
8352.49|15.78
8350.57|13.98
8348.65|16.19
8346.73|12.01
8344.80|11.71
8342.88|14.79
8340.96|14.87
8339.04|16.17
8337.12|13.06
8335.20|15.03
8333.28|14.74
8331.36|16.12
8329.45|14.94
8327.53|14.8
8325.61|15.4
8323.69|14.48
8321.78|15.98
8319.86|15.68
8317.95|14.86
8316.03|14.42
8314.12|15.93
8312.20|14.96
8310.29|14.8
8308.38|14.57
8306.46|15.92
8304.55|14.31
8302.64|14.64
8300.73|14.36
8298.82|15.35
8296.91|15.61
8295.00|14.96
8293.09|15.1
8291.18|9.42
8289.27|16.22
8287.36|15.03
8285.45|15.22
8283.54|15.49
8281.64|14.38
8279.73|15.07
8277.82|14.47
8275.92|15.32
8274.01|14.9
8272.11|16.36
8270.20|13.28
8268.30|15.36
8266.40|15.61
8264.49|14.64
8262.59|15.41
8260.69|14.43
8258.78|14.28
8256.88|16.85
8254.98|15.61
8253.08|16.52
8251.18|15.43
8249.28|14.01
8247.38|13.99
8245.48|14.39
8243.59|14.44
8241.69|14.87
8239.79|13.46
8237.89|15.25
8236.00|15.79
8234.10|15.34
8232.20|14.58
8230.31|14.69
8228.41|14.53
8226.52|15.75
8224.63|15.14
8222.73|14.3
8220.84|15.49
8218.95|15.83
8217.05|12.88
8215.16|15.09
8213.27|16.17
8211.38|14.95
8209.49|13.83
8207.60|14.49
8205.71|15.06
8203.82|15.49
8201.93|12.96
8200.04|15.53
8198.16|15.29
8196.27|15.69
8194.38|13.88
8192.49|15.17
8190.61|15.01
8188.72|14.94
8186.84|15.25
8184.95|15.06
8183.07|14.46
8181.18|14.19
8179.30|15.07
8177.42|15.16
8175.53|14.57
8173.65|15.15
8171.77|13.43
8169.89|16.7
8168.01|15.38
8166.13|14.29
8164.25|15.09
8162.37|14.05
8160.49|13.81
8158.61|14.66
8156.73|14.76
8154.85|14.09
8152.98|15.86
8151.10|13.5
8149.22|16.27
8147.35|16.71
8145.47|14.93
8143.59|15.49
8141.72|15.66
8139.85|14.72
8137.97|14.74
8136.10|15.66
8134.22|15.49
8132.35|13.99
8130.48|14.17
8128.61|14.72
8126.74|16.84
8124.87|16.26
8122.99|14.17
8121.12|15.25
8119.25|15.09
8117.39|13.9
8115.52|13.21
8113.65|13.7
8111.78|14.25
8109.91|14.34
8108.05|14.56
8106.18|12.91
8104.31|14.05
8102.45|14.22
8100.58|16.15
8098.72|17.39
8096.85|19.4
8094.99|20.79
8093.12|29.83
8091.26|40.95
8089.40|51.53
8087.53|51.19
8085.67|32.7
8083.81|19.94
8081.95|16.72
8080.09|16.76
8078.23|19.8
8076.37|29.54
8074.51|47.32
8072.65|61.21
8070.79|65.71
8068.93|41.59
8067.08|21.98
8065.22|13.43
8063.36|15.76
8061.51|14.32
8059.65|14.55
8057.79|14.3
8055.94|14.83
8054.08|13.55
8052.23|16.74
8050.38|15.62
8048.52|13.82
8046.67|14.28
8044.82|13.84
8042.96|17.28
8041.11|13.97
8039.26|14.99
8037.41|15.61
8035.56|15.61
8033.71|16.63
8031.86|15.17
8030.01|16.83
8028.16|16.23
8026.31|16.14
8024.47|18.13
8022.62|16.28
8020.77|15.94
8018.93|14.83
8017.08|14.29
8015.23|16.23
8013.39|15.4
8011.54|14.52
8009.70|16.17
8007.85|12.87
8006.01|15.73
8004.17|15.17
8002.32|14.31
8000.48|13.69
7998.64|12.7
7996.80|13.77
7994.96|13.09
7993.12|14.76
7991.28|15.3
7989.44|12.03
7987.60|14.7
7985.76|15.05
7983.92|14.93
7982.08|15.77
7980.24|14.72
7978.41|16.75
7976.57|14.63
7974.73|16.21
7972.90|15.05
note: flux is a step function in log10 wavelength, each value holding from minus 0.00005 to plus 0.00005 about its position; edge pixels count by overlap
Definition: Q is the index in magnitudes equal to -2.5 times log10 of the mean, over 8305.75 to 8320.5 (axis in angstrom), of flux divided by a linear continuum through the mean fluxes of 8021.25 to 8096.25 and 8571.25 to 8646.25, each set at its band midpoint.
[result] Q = 0.269 mag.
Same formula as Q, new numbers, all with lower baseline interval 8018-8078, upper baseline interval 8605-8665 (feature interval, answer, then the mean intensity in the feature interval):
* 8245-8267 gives 0.22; 15.1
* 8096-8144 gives 0.31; 15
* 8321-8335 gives 0.16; 15.2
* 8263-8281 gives 0.21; 15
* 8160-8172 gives 0.30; 14.8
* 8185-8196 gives 0.27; 14.9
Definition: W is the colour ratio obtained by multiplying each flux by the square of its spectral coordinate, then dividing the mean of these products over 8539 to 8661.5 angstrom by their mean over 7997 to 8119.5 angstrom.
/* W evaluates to 0.83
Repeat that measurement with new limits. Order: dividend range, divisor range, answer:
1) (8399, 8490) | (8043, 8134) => 0.75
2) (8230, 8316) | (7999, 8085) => 0.82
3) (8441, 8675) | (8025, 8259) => 0.92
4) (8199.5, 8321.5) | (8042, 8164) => 0.78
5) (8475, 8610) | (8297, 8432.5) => 1.04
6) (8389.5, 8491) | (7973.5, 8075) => 0.92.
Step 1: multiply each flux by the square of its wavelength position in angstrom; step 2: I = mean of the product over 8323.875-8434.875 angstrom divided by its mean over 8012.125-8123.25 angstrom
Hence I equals 0.77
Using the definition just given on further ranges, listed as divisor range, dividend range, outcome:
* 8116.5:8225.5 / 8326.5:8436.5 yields 1.04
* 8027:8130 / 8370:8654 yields 0.78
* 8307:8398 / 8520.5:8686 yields 1.03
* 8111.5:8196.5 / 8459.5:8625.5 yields 1.08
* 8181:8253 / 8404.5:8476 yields 1.06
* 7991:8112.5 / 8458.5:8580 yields 0.82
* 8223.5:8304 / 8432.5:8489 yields 1.05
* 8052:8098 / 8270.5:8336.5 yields 0.56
